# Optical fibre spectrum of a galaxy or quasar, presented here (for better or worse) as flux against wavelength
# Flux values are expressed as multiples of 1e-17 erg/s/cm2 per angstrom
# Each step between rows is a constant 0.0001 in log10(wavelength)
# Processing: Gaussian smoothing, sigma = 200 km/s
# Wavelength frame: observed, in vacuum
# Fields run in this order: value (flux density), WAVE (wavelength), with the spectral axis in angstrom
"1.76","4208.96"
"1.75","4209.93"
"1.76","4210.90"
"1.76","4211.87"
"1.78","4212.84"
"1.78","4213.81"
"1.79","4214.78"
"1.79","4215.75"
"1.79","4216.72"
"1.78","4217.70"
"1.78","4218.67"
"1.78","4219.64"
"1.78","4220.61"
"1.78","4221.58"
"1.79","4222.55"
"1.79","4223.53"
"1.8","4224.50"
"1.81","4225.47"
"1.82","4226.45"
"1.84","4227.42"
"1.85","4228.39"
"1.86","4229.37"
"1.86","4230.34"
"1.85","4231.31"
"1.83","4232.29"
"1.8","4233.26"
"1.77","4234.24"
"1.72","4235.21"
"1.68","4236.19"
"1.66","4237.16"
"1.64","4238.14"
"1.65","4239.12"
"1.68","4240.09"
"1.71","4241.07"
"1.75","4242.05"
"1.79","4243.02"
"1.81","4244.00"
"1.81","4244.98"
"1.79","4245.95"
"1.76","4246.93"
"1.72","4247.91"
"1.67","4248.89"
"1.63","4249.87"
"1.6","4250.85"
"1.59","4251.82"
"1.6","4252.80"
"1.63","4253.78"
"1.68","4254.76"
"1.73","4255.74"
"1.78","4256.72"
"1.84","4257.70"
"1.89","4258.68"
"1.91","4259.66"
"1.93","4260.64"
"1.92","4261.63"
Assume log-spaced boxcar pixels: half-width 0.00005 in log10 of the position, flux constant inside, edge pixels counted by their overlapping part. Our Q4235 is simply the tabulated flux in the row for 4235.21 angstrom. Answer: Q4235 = 1.72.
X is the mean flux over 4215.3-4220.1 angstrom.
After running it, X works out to 1.78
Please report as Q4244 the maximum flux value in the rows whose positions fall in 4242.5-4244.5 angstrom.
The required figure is 1.81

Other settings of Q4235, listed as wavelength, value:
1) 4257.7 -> 1.84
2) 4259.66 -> 1.91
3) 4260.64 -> 1.93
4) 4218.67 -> 1.78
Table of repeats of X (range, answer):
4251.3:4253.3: 1.6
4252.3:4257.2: 1.68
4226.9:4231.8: 1.85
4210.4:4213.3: 1.77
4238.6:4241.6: 1.68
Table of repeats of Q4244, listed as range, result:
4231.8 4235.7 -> 1.83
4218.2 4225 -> 1.8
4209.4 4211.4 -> 1.76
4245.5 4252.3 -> 1.79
